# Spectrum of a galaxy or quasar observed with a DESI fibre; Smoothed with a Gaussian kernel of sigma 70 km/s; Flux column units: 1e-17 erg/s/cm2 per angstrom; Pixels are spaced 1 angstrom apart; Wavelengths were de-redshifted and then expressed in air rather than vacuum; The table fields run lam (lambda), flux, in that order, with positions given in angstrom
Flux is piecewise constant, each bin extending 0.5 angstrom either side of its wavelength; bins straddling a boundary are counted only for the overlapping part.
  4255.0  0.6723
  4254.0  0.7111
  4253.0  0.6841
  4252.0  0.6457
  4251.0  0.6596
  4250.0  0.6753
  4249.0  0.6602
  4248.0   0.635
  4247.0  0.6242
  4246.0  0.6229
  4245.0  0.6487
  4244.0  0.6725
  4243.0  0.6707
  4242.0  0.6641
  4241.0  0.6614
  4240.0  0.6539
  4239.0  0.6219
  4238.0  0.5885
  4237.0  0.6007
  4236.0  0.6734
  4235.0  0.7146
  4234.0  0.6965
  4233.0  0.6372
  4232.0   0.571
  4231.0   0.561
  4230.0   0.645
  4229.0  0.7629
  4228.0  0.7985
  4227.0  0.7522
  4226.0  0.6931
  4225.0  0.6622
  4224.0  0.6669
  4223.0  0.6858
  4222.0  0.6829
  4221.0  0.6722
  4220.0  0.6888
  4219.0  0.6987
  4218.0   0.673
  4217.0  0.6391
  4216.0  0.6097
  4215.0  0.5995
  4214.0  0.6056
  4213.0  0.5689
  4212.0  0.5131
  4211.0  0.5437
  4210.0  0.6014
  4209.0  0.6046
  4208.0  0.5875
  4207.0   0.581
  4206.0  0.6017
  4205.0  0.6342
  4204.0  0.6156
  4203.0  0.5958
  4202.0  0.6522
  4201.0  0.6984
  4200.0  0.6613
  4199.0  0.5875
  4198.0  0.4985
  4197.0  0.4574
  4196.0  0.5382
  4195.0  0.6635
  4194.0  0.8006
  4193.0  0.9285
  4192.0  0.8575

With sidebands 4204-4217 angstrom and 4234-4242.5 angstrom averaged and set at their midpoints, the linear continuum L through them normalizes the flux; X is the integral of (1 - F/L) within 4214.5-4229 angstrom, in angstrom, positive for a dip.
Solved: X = -1.6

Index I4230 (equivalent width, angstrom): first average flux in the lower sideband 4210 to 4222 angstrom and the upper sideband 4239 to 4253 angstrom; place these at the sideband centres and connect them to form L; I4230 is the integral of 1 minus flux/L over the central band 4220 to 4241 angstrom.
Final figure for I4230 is -1.0 angstrom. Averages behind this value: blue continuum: 0.621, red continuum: 0.653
